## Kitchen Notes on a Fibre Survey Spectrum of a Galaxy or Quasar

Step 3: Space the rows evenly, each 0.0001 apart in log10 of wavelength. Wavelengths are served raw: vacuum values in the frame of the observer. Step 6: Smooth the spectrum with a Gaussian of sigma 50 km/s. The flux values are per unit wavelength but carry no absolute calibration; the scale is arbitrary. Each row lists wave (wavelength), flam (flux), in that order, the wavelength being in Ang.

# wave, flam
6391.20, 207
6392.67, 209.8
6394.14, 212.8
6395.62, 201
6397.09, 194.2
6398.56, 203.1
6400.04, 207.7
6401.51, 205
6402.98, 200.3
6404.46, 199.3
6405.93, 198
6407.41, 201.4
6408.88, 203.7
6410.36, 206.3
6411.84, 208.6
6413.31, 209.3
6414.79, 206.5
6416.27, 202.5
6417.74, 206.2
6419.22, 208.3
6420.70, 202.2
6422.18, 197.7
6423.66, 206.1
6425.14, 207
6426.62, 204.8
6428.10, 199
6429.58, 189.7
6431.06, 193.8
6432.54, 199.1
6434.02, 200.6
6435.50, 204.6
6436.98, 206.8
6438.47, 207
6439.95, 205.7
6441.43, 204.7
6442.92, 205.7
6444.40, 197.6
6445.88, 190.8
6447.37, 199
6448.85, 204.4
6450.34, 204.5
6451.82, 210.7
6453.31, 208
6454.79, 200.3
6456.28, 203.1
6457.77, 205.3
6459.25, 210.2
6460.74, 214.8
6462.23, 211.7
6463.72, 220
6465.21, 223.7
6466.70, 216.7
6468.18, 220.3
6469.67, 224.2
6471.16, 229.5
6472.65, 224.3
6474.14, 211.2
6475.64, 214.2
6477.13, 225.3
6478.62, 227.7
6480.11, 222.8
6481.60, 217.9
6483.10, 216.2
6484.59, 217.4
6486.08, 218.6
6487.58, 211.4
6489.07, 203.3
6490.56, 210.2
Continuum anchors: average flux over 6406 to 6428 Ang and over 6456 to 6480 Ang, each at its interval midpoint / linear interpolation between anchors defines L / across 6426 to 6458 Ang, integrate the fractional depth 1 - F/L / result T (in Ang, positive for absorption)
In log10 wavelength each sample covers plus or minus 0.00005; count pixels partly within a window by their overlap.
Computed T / 1.4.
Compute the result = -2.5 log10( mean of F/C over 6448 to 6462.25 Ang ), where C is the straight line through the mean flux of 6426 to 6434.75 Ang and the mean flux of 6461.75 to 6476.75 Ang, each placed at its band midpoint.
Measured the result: 0.02 mag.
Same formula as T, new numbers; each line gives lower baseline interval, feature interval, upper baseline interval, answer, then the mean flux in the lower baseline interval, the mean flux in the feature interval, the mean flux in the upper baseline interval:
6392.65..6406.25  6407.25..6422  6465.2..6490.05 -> 0.0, 203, 205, 219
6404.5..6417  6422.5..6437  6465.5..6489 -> 0.5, 204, 201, 219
